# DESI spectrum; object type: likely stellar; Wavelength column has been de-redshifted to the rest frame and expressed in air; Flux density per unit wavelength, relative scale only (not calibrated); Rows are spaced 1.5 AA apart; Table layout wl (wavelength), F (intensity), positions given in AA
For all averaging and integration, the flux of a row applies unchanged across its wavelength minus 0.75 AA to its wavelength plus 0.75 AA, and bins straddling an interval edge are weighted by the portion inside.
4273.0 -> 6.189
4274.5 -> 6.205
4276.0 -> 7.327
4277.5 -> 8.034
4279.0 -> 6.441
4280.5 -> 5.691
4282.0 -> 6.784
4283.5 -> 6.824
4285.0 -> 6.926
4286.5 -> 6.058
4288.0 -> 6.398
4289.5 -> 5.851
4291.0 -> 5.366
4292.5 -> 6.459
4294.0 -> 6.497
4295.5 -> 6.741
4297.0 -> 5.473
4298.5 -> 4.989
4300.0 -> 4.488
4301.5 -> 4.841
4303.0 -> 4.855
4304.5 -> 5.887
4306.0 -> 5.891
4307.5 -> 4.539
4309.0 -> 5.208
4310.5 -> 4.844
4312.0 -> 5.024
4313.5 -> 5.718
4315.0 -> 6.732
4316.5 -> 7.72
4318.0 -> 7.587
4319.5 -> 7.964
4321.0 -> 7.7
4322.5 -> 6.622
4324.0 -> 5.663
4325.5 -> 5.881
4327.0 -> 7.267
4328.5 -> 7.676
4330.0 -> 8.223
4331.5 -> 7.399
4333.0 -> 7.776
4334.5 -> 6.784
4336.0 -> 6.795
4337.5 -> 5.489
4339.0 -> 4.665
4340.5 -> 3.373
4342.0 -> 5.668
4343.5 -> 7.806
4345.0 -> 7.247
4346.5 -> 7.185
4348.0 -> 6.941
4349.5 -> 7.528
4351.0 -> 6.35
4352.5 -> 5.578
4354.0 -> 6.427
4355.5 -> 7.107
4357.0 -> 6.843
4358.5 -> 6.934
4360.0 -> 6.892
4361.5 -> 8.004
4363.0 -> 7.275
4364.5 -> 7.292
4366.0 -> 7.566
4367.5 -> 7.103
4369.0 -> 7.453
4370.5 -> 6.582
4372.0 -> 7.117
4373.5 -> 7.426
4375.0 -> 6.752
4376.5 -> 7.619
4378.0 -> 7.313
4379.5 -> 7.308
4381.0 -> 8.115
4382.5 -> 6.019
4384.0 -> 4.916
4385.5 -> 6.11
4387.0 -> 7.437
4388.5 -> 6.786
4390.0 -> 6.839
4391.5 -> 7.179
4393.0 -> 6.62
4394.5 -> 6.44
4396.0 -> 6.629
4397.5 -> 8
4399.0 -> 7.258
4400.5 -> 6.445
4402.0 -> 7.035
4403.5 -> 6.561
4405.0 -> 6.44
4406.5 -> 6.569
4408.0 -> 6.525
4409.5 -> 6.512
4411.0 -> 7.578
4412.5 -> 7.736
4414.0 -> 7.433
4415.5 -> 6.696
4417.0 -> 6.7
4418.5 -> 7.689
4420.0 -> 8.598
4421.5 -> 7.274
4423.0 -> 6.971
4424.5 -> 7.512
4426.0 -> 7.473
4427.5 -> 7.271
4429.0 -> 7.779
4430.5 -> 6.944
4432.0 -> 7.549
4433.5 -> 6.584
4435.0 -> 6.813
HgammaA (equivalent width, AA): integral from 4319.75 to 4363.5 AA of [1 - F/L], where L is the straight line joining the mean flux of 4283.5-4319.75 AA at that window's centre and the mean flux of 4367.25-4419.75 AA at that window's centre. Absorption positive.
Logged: -2.6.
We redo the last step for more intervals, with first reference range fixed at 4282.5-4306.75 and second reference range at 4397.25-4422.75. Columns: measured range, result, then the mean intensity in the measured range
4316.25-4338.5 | -3.1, 7.06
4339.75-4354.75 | 0.0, 6.41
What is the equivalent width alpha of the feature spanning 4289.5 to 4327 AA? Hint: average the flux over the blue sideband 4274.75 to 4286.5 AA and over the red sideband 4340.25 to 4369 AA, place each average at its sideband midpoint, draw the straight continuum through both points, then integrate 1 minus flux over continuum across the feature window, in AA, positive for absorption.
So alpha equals 4.7 AA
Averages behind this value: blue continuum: 6.78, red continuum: 6.87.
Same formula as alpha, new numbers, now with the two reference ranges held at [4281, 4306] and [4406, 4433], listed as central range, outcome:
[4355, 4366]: -1.0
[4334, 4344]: 1.0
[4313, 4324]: -1.6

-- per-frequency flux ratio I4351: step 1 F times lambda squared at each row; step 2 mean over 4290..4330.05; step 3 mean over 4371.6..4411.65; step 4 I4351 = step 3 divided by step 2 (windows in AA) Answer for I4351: 1.2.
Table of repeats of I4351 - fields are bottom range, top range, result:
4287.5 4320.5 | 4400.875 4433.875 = 1.28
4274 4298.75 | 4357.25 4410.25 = 1.14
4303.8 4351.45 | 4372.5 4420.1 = 1.11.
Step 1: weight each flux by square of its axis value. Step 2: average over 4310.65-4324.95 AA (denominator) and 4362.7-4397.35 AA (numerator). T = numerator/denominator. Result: 1.08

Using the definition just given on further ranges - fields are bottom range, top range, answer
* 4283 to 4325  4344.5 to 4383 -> 1.21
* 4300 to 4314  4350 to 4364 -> 1.36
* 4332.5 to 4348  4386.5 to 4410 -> 1.11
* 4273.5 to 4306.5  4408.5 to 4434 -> 1.27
